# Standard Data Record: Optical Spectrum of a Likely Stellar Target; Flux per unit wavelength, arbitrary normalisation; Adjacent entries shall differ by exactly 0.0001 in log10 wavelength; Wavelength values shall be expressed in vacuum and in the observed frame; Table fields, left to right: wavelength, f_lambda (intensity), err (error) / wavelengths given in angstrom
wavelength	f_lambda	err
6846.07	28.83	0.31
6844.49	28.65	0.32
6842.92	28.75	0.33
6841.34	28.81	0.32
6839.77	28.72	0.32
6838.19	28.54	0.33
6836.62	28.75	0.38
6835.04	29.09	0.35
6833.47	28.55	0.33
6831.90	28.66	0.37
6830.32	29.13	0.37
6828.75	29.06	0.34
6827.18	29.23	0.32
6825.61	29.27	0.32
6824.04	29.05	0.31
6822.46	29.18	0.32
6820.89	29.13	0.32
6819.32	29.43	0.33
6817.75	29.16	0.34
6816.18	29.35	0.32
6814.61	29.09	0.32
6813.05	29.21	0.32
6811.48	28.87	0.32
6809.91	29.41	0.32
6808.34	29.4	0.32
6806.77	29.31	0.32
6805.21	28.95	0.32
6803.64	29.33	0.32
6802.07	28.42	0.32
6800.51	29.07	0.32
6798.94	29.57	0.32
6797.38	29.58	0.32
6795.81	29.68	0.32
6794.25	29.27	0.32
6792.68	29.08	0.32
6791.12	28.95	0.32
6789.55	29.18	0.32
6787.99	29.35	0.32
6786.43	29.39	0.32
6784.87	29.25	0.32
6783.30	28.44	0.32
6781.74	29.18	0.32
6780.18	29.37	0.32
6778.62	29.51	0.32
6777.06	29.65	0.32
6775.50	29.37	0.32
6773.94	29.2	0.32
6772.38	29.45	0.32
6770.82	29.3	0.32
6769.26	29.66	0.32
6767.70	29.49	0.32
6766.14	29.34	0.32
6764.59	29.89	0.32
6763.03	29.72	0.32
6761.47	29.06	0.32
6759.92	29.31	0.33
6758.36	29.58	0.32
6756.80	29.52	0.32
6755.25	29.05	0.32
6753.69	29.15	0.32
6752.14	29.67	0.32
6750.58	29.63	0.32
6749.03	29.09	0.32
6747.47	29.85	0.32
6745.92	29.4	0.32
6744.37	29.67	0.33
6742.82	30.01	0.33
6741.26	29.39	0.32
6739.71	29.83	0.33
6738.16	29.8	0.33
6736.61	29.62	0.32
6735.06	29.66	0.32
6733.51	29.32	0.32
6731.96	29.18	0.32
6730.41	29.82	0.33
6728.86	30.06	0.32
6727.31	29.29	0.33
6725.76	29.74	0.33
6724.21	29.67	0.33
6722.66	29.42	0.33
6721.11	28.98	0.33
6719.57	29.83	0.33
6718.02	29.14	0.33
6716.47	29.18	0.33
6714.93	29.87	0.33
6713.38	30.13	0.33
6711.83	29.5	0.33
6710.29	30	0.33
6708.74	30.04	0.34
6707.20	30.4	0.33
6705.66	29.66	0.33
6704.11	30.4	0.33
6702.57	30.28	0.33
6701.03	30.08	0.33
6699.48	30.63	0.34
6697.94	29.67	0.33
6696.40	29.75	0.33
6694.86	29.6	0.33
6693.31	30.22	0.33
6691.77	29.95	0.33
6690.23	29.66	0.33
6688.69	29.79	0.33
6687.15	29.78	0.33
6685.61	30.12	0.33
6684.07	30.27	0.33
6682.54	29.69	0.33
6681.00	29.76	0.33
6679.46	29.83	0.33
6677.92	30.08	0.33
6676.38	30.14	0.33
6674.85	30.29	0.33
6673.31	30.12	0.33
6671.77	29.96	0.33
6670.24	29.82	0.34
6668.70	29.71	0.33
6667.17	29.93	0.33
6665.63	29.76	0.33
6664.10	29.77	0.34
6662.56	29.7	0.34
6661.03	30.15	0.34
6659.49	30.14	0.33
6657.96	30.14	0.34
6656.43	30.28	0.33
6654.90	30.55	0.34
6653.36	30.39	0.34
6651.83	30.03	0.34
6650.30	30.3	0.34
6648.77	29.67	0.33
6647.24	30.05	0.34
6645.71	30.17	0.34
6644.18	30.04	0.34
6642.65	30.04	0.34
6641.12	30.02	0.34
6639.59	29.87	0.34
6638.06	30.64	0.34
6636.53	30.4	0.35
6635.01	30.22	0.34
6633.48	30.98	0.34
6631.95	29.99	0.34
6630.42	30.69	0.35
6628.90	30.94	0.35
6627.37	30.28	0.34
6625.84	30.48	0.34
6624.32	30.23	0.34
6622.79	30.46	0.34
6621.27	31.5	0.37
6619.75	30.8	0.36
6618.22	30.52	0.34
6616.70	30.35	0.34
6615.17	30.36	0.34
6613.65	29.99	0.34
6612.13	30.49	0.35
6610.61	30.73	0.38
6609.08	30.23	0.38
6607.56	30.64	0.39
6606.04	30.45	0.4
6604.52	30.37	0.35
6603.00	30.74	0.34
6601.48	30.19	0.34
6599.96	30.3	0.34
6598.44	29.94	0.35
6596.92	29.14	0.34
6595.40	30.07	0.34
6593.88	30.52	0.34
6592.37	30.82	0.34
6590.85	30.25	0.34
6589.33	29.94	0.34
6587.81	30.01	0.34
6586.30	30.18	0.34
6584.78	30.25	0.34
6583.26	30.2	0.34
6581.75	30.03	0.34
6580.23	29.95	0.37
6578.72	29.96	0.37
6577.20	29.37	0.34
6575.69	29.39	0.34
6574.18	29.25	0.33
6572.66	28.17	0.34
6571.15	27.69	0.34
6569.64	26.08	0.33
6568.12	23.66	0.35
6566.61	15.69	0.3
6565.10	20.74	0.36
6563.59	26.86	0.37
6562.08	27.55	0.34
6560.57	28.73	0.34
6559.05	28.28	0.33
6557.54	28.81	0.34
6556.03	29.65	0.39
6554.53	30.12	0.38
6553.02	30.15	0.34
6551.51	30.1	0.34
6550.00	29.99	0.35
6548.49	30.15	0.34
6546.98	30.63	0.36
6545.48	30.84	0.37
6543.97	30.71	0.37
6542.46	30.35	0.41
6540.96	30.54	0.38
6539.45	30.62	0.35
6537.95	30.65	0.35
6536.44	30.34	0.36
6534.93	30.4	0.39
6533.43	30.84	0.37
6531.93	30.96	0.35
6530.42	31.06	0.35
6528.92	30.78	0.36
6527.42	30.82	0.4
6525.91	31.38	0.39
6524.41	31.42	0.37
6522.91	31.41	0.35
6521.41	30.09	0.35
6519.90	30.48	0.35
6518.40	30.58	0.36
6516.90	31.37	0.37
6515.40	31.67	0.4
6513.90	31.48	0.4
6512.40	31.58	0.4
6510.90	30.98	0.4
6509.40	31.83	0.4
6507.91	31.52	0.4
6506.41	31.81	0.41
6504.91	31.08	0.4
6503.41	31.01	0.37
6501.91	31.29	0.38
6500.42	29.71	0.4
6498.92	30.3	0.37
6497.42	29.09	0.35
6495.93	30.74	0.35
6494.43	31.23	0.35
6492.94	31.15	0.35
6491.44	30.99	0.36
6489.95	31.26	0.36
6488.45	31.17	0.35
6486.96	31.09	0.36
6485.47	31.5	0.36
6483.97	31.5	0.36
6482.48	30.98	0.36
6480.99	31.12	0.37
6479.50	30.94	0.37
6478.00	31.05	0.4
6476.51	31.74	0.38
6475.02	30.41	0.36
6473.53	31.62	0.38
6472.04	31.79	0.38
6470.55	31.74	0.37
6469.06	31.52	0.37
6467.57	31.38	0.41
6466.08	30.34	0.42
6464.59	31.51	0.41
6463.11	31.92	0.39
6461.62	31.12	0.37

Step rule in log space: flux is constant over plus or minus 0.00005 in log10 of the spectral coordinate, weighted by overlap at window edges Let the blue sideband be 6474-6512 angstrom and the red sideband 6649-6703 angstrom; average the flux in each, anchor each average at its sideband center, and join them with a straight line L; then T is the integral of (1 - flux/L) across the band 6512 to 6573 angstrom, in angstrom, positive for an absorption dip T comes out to 2.8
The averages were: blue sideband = 31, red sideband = 30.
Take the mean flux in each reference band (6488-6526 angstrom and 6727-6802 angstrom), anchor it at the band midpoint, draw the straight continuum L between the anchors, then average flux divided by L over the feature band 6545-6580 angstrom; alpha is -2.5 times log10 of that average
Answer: 0.10 mag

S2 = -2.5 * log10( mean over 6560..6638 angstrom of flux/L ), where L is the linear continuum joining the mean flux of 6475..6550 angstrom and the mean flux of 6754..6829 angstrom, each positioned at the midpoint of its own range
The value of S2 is 0.04 mag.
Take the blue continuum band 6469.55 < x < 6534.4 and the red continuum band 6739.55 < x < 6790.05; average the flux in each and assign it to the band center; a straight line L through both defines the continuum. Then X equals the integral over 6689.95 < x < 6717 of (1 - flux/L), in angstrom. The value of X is -0.1 angstrom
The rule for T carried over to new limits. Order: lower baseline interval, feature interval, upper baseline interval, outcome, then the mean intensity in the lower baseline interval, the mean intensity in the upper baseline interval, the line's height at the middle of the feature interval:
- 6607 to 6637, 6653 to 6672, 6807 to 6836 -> 0.14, 30.5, 29.1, 30.2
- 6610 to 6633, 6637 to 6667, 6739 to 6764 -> 0.19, 30.5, 29.5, 30.3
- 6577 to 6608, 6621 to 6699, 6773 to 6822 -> -0.65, 30.2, 29.2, 29.9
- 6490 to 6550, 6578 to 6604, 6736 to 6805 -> 0.25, 30.9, 29.4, 30.4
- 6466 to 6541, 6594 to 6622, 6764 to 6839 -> 0.01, 31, 29.2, 30.4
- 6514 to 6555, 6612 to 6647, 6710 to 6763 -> -0.29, 30.7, 29.5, 30.2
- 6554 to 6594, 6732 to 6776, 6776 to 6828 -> -0.75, 28.2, 29.2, 29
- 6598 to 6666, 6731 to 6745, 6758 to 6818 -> 0.00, 30.3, 29.3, 29.6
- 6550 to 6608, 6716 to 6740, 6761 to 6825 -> -0.33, 28.8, 29.3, 29.1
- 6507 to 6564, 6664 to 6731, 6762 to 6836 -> -0.37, 30.4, 29.2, 29.7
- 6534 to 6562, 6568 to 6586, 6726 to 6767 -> 0.63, 30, 29.5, 29.9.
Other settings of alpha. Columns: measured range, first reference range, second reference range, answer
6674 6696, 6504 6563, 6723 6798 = 0.00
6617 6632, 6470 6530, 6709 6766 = -0.01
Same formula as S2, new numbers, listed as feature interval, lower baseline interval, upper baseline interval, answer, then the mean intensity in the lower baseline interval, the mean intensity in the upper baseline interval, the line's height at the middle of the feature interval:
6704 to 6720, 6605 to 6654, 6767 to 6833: 0.00 mag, 30.4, 29.2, 29.8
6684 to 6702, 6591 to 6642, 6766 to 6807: 0.00 mag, 30.4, 29.3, 29.9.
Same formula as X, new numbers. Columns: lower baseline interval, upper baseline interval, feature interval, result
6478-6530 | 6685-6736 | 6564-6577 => 2.3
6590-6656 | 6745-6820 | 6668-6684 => 0.0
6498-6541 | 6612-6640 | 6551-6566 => 1.4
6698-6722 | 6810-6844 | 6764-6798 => 0.0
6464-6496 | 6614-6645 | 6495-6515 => 0.1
